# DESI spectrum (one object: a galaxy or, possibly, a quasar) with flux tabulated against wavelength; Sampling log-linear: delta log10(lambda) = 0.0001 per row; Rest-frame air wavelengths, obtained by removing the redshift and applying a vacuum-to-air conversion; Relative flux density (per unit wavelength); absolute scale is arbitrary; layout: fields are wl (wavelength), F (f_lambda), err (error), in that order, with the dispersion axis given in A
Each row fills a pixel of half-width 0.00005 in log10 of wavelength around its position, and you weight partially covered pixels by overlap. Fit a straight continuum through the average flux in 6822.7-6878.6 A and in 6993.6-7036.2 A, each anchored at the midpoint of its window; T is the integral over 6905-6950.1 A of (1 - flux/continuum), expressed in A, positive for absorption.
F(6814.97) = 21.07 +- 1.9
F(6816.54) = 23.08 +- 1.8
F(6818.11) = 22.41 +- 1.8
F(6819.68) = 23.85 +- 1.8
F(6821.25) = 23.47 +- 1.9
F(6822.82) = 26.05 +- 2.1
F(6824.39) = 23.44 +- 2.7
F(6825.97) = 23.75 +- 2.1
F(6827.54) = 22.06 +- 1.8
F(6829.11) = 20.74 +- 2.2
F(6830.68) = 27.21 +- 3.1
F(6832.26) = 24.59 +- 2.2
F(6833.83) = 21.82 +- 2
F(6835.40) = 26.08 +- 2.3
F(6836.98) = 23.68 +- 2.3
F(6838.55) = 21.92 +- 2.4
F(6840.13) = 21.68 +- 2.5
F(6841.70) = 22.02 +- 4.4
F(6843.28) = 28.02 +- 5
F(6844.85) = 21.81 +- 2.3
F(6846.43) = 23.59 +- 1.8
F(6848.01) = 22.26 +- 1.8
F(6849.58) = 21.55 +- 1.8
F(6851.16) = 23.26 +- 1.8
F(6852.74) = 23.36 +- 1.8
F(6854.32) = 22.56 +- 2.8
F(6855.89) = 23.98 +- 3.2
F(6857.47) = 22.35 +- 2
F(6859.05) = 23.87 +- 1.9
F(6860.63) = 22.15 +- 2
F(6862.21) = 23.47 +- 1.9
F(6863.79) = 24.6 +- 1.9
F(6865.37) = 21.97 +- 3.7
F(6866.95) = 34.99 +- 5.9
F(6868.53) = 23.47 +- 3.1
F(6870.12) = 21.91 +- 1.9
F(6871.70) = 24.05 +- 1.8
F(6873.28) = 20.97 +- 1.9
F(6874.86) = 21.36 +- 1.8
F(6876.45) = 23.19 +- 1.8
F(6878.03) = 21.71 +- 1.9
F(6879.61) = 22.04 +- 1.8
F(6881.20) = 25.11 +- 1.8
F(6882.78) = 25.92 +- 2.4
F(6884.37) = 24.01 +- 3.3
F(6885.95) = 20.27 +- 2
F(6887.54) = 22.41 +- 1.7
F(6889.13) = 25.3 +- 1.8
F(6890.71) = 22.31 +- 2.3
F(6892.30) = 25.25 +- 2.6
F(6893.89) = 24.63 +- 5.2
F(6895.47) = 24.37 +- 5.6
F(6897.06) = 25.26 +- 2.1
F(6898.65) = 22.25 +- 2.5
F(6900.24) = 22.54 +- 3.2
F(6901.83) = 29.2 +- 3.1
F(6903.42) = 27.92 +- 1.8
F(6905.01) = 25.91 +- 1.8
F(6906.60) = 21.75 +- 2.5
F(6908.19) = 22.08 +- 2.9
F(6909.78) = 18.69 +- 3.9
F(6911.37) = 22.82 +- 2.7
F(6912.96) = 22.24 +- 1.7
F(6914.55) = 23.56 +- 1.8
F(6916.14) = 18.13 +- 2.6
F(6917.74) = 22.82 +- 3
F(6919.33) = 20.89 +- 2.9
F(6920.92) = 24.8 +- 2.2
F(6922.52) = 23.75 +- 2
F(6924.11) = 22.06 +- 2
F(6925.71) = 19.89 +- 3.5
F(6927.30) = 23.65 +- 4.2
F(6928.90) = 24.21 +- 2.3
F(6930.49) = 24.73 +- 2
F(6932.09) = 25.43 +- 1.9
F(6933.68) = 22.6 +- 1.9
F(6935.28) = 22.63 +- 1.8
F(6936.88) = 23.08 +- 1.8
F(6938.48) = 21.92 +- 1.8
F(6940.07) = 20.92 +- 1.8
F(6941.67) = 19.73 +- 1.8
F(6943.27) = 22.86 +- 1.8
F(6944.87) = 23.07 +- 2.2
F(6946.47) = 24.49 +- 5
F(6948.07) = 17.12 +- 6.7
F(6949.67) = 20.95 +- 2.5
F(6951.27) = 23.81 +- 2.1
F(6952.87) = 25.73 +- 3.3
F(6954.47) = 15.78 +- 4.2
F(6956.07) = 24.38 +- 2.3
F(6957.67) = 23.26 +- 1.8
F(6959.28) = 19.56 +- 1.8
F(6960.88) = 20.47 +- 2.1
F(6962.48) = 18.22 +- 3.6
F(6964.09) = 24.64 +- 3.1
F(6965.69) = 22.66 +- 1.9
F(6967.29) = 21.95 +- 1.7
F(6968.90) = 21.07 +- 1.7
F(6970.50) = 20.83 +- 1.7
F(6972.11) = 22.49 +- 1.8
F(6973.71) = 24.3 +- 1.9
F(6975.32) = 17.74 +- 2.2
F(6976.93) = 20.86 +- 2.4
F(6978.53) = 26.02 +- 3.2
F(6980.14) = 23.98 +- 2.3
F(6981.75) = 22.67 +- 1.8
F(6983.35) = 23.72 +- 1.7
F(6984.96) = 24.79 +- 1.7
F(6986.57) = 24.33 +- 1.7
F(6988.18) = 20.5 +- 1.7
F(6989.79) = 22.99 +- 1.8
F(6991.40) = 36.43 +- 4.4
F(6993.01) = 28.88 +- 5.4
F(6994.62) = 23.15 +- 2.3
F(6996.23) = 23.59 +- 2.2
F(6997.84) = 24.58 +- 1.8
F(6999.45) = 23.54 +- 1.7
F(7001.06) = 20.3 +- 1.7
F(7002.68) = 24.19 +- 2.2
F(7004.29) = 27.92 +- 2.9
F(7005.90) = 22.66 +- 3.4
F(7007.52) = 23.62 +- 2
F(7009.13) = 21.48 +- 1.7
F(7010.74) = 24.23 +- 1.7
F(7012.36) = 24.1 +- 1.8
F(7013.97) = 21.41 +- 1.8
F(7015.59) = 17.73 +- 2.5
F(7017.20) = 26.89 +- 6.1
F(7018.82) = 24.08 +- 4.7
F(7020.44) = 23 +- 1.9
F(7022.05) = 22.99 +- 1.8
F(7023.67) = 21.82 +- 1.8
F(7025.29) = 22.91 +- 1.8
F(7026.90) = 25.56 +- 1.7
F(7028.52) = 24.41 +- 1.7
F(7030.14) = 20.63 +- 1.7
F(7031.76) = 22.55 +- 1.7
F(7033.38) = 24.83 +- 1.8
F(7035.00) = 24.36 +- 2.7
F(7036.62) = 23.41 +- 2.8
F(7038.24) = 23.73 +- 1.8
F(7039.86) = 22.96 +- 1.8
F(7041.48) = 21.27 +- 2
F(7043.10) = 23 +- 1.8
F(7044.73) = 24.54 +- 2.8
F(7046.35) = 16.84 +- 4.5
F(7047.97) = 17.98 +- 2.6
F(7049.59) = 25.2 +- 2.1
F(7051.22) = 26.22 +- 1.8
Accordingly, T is 2.2 A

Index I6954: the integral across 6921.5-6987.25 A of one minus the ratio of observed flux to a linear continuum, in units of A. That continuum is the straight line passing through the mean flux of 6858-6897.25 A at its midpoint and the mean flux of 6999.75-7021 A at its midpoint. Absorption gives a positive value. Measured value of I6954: 3.0 A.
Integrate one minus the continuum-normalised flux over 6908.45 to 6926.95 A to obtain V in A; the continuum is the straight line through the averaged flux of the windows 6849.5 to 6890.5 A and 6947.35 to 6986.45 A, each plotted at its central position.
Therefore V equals 0.7 A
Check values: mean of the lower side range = 23.5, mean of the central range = 21.8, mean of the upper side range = 22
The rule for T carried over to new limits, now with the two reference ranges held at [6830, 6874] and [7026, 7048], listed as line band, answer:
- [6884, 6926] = 0.4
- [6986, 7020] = -1.8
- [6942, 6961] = 1.1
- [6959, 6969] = 0.8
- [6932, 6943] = 0.5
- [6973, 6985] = 0.1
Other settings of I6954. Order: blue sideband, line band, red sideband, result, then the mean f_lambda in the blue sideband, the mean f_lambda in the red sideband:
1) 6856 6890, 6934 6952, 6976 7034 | 1.38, 23.6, 23.8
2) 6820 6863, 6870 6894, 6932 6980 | -0.31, 23.4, 21.9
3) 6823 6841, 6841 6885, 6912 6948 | -0.79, 23.4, 22.5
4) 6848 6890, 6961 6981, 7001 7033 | 1.09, 23.4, 23.2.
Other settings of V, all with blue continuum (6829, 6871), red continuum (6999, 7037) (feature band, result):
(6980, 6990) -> 0.04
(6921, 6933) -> 0.02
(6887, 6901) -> -0.15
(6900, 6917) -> 0.27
